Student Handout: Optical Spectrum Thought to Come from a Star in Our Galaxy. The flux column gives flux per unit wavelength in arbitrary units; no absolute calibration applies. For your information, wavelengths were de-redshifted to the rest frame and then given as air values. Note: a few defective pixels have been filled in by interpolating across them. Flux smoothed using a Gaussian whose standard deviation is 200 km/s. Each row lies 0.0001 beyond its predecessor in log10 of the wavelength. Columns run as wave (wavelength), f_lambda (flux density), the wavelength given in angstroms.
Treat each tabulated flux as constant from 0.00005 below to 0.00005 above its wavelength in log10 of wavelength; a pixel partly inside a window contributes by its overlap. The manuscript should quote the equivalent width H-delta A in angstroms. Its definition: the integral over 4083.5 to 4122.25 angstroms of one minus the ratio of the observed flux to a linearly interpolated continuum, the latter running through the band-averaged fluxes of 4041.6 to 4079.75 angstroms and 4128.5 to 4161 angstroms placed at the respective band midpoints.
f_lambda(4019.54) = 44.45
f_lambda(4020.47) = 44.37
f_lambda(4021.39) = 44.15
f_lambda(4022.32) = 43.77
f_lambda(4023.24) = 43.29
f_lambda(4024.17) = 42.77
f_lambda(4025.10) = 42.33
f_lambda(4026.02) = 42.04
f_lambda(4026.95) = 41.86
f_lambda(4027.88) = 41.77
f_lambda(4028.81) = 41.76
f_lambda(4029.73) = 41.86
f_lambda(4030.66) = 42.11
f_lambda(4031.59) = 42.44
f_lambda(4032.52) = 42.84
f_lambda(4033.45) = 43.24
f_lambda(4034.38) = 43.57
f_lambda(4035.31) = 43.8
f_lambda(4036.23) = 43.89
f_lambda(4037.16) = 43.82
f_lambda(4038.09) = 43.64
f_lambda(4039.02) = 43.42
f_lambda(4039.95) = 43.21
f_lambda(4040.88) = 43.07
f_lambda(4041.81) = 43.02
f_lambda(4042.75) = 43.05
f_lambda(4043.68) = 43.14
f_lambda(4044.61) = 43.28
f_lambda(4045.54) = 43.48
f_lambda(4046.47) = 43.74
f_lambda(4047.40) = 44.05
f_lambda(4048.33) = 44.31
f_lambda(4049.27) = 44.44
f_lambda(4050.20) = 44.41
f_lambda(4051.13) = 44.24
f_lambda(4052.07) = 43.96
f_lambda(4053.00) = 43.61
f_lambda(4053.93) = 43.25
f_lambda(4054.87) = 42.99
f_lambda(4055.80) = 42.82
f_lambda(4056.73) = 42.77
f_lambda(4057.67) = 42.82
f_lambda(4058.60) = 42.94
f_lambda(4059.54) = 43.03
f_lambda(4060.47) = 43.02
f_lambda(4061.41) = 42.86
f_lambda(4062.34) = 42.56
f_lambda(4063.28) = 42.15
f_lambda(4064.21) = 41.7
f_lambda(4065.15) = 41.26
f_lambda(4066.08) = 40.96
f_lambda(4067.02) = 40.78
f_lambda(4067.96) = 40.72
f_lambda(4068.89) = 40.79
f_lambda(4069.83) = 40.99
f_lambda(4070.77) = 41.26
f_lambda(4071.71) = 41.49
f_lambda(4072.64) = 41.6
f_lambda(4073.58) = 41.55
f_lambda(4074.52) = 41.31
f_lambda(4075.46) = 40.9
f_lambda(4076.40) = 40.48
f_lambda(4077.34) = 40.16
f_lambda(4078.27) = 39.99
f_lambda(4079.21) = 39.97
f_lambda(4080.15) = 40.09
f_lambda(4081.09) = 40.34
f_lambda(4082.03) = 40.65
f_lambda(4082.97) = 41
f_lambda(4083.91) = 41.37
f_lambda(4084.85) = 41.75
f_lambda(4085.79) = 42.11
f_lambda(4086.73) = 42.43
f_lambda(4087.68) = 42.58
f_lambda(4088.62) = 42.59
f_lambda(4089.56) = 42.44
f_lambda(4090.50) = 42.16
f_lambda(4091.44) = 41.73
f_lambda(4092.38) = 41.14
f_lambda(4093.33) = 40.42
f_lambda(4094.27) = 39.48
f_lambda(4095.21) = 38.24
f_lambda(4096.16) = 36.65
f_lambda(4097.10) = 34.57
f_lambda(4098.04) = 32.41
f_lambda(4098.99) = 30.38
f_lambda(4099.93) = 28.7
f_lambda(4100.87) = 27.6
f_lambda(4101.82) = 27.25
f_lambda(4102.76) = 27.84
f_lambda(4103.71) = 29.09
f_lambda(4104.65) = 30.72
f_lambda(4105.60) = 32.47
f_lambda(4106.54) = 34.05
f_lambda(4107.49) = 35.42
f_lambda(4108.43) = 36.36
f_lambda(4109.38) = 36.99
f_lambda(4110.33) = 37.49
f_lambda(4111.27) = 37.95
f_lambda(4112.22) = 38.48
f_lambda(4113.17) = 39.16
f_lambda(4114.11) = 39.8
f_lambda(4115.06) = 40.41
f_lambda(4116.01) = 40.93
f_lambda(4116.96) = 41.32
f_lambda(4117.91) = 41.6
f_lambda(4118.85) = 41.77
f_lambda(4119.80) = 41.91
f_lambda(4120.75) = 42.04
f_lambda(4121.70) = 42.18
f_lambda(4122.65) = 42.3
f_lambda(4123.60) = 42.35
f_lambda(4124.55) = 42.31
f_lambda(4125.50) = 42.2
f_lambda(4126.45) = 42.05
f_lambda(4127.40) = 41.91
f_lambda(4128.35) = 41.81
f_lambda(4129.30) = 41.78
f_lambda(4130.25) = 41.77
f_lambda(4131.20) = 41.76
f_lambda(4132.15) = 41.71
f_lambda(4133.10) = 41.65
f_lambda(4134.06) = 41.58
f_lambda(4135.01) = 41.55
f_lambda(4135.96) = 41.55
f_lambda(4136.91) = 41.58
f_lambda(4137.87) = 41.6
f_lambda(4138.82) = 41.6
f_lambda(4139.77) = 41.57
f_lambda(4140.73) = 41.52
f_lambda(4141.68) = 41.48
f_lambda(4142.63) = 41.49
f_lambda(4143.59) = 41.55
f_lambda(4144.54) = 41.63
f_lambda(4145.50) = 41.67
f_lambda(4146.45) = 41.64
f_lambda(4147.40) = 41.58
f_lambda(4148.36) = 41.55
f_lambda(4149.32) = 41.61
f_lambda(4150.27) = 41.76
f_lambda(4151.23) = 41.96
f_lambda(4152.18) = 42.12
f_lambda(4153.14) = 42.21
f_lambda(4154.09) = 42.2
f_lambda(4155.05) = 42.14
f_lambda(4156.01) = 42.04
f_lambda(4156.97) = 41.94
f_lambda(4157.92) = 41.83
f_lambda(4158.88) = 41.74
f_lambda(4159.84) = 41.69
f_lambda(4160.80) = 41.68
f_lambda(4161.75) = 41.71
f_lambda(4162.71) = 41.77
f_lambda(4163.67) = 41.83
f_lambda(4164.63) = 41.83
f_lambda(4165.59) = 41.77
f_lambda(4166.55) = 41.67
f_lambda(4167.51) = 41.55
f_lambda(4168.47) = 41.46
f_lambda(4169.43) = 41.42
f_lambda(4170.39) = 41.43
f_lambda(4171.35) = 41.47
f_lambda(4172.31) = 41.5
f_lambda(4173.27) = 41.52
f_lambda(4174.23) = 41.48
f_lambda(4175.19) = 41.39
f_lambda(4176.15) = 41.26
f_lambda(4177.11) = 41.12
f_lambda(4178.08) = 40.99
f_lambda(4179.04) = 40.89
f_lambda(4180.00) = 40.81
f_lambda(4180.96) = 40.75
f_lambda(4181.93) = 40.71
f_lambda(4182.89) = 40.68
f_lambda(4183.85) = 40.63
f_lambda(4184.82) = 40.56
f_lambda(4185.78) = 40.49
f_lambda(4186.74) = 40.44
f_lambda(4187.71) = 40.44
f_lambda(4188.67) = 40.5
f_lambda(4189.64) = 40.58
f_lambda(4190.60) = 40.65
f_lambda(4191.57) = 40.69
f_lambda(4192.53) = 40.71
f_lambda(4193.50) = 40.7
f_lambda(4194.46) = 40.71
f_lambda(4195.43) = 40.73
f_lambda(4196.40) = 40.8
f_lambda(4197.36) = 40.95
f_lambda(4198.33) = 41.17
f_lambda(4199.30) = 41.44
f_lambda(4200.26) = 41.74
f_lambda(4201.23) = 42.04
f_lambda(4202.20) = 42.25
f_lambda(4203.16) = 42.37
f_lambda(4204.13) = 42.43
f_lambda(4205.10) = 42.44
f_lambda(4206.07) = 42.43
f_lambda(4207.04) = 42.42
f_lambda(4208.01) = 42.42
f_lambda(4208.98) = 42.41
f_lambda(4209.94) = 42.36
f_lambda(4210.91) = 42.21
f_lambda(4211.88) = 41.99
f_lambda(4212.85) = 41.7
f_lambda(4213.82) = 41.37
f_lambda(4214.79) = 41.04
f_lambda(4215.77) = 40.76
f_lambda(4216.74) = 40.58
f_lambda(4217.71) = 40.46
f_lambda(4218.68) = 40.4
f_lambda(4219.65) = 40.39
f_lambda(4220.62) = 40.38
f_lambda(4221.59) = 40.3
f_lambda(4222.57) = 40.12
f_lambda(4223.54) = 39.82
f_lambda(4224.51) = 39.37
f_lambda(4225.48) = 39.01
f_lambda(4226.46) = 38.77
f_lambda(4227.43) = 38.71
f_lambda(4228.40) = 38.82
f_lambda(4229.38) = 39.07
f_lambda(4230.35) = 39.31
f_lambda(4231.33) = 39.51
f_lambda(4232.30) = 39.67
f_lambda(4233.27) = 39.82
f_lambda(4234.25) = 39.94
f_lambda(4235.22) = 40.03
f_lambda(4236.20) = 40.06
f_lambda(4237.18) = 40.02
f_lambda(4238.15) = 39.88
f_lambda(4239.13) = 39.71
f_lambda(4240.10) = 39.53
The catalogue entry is 4.0 angstroms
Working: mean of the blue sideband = 42.3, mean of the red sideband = 41.7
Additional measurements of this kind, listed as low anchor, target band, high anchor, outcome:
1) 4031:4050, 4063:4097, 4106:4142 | 1.0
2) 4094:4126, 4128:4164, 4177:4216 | -2.8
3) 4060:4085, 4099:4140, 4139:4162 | 2.9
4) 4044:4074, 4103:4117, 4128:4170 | 1.9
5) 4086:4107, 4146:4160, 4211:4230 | -1.5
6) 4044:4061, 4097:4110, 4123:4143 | 3.3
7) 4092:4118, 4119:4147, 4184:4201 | -3.5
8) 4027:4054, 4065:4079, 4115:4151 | 0.6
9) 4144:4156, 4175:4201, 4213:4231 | 0.0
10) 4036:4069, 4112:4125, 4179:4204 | 0.2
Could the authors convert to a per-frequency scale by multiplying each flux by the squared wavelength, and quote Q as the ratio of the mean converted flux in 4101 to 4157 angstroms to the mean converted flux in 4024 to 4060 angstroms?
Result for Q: 0.97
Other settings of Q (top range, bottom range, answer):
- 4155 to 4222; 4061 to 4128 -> 1.10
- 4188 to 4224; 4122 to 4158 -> 1.02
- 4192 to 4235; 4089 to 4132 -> 1.13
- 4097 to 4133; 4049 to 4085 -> 0.92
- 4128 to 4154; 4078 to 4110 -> 1.15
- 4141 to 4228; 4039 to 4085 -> 1.04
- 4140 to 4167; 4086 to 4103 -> 1.17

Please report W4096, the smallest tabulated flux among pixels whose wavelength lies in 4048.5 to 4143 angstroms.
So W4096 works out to 27.25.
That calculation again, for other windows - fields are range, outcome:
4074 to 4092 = 39.97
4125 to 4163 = 41.48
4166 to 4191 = 40.44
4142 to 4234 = 38.71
